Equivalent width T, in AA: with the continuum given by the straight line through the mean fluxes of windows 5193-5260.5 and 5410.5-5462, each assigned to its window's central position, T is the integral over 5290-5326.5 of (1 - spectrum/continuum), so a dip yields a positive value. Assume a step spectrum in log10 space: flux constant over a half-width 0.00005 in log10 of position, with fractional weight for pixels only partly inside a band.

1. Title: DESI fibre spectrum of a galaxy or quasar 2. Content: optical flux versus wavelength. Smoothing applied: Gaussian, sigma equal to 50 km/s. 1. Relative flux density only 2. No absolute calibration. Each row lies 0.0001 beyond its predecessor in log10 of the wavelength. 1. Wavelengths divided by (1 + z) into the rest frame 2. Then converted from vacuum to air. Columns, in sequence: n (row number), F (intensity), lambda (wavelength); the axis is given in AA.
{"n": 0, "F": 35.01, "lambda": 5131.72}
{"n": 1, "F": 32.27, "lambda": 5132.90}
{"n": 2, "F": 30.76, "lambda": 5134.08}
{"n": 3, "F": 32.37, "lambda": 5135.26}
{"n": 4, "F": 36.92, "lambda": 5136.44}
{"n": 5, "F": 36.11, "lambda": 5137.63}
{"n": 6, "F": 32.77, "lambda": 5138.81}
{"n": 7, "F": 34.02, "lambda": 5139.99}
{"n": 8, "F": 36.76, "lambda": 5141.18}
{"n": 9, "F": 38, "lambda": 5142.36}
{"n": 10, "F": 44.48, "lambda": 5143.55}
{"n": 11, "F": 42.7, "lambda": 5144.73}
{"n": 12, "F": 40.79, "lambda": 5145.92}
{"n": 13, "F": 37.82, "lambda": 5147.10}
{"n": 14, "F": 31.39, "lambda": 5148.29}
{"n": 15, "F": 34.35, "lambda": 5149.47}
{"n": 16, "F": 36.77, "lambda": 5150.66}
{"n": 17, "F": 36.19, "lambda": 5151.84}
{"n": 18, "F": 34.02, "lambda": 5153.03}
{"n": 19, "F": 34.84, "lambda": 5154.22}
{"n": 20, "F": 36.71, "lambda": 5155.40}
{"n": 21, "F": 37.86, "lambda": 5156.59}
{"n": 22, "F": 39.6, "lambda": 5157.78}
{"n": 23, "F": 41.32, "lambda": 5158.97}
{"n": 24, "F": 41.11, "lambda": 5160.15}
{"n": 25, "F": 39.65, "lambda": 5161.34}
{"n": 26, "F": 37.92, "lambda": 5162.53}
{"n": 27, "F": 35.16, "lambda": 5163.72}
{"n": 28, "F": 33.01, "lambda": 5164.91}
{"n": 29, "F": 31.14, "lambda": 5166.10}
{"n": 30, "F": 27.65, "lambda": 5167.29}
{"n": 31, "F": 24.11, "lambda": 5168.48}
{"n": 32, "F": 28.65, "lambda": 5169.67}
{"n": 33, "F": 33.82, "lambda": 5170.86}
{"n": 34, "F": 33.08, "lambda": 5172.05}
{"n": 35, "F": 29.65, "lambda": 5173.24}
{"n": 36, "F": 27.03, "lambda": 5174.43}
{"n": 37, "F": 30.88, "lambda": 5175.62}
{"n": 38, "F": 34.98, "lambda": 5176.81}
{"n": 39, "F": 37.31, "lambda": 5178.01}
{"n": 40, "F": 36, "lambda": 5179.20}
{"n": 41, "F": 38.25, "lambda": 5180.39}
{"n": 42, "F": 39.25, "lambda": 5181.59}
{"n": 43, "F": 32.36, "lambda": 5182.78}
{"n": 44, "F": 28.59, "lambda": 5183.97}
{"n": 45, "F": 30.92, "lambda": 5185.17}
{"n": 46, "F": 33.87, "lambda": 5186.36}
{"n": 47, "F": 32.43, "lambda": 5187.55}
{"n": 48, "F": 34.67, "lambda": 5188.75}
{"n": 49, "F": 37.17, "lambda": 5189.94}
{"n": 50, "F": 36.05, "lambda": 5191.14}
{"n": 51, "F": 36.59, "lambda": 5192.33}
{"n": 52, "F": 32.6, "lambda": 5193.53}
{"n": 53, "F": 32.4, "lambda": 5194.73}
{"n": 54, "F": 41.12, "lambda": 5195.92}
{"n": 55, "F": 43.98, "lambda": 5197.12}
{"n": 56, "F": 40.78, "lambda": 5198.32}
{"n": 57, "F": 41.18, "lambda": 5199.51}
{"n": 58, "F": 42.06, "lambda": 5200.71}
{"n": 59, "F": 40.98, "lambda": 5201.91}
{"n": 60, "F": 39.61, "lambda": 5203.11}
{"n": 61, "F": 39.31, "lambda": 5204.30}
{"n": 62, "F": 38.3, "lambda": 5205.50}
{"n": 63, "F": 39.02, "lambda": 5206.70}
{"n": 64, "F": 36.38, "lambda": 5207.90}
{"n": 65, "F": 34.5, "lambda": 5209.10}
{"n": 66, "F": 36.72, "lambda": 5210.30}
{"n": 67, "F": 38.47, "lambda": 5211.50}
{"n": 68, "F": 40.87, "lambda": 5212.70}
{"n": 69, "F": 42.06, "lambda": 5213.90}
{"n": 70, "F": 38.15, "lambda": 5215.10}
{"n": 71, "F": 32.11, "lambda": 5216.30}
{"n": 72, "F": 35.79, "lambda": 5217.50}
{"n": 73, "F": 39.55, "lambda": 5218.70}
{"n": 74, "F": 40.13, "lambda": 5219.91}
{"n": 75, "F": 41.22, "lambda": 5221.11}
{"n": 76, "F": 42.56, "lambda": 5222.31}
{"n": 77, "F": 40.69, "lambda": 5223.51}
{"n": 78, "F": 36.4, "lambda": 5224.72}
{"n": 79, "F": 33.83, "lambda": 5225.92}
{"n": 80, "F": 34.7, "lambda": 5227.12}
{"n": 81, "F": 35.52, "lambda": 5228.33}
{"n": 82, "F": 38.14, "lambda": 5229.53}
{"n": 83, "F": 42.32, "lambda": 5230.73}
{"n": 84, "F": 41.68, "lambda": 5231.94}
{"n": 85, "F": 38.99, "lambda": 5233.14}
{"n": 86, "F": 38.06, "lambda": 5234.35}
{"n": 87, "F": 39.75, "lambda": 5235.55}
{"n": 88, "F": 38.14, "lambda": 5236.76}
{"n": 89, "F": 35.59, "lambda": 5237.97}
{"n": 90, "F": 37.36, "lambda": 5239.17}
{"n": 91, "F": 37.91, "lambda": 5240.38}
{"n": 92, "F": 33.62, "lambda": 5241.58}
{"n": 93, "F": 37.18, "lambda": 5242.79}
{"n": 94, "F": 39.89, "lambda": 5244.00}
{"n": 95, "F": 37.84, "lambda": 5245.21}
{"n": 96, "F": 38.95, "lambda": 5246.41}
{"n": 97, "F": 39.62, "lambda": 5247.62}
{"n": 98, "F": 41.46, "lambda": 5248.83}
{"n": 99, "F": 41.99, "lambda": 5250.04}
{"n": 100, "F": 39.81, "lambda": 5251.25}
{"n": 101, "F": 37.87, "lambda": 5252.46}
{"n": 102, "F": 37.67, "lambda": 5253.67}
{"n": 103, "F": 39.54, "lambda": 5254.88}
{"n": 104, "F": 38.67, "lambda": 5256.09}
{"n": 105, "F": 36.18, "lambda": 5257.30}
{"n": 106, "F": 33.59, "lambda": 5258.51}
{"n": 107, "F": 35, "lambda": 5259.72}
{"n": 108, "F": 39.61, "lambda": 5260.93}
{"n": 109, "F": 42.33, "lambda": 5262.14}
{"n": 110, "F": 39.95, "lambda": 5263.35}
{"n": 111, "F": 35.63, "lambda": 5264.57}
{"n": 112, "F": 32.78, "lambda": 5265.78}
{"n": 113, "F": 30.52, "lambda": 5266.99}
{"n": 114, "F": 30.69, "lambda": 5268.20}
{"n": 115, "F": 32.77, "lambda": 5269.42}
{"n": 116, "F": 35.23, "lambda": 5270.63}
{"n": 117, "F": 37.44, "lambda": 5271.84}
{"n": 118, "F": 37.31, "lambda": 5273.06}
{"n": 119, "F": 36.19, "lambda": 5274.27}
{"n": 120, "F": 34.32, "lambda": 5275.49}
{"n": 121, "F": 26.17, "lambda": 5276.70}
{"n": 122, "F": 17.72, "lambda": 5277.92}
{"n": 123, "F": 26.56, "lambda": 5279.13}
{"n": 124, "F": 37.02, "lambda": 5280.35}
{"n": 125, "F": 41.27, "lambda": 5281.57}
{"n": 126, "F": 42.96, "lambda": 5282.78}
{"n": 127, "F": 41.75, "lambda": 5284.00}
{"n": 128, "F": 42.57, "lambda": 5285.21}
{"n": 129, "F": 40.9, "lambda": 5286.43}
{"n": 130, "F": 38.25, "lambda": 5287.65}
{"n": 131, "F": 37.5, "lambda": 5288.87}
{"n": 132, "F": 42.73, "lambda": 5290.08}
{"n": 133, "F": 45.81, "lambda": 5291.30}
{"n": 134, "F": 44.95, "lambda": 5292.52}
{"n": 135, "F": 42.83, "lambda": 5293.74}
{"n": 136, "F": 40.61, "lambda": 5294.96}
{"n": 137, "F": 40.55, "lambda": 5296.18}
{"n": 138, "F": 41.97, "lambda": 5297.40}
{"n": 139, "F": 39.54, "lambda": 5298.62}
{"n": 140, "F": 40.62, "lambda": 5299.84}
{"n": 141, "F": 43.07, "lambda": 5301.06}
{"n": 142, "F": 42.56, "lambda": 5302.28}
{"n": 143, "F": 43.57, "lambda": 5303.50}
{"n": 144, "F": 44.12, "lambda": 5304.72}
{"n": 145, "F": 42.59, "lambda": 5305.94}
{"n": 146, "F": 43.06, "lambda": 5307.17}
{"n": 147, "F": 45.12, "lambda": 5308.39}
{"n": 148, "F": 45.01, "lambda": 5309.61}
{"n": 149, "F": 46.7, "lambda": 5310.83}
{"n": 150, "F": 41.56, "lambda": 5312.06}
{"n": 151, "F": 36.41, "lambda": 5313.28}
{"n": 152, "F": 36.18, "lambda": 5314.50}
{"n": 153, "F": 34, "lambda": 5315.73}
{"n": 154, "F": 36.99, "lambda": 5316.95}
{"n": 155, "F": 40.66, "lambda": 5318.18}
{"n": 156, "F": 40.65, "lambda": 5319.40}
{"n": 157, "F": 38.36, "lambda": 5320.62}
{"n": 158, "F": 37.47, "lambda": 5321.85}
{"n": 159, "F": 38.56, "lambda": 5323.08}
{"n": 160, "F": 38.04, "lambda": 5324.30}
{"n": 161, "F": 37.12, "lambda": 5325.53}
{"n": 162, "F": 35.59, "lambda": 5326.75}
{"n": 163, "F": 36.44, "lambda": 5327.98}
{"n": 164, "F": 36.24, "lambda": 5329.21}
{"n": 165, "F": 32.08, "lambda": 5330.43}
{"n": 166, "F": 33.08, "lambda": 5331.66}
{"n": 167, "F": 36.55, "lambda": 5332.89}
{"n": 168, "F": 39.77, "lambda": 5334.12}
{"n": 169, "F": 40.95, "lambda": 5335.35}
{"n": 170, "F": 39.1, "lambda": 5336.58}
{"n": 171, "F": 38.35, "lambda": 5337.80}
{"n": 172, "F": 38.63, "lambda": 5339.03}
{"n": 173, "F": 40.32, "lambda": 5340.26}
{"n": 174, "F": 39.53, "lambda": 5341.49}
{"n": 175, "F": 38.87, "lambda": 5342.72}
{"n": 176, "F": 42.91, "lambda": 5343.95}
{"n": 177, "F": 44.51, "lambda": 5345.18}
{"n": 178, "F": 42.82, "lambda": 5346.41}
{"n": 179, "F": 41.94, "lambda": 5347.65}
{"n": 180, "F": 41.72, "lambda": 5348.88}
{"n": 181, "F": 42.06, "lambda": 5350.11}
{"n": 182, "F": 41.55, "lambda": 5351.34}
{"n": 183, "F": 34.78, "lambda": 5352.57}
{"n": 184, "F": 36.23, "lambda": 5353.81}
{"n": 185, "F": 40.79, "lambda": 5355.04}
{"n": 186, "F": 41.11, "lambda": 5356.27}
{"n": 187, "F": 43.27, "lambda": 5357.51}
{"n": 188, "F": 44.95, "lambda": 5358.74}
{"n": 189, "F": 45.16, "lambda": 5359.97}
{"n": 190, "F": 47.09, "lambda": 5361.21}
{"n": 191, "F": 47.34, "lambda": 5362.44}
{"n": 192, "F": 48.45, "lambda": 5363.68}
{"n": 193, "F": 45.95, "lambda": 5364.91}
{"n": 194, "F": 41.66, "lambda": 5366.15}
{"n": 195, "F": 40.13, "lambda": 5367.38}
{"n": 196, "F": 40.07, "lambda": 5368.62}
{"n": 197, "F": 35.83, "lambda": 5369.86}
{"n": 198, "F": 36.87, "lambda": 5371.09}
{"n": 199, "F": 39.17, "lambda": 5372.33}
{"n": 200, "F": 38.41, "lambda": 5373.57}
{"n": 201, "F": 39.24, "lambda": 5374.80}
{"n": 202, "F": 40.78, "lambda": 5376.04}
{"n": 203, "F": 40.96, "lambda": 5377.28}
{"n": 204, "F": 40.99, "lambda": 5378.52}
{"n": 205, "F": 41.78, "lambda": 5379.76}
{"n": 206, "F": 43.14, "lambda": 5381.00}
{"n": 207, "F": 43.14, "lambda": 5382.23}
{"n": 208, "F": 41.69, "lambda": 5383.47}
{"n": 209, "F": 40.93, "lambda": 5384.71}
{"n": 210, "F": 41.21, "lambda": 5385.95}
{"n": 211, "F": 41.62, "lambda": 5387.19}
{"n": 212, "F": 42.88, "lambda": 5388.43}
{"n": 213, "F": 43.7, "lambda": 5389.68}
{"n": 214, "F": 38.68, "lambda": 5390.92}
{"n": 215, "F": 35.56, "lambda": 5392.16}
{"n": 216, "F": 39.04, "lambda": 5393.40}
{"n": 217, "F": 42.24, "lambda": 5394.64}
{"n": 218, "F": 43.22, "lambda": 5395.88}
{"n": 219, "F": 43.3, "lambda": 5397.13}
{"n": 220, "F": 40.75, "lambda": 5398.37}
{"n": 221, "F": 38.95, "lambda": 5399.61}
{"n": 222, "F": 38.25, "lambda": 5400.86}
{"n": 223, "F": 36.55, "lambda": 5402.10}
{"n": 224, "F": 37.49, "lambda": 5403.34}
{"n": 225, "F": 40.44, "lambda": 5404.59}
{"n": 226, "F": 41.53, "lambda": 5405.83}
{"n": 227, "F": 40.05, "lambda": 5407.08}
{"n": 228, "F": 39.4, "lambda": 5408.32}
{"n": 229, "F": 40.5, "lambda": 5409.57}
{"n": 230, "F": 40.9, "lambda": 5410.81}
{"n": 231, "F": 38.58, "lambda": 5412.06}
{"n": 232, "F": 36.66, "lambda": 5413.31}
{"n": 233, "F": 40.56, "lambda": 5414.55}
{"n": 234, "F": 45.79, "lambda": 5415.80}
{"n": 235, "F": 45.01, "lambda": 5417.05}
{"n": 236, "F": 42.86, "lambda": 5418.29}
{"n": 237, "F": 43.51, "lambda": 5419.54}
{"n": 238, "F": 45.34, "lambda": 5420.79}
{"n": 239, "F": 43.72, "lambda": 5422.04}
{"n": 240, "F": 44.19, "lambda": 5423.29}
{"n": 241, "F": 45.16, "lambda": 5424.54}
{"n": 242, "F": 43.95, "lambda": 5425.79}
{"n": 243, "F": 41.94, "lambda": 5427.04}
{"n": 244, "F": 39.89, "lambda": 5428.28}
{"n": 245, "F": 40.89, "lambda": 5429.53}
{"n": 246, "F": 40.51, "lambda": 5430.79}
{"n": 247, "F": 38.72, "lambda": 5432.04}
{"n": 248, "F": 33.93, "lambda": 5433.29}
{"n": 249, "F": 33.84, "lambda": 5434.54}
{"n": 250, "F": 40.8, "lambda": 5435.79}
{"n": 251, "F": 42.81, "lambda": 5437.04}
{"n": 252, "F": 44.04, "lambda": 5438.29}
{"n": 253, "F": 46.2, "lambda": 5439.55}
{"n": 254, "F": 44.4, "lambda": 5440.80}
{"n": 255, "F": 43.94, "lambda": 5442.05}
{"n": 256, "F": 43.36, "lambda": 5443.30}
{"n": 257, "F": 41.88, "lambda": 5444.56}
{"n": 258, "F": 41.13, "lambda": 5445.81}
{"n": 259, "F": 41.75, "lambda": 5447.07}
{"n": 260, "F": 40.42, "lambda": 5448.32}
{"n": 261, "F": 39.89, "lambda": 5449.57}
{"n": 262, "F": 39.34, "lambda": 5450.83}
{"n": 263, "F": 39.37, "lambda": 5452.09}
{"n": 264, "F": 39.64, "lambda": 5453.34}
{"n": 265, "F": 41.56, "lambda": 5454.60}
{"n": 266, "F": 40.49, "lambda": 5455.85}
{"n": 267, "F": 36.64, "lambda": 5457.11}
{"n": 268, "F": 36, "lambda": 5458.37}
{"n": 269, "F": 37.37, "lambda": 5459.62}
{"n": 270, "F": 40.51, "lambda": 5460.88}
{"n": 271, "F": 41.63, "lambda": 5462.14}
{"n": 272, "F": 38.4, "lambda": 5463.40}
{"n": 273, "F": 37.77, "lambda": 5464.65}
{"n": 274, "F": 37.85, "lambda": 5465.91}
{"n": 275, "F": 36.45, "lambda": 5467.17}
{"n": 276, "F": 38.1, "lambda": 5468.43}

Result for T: -1.4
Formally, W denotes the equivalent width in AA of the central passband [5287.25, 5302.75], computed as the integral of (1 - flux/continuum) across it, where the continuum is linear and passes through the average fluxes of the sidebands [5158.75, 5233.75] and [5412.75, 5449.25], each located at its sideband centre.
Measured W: -1.2 AA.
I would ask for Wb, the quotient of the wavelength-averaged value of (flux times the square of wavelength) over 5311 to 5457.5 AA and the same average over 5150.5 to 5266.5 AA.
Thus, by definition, 1.17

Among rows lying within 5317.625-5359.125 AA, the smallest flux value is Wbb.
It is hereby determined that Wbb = 32.08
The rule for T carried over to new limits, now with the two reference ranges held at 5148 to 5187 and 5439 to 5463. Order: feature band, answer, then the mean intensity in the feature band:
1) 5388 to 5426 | -1.39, 41.2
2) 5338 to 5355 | -0.92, 40.4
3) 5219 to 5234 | -1.39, 38.8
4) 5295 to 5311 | -2.33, 42.8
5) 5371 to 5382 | -0.39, 40.4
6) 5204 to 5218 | -0.96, 37.6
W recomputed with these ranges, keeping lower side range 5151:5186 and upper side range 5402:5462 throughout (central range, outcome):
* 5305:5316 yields -1.1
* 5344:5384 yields -2.5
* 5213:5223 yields -1.0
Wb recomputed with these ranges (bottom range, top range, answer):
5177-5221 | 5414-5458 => 1.22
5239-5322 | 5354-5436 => 1.11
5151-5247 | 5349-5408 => 1.20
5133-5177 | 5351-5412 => 1.28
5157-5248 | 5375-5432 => 1.21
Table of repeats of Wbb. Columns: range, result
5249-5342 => 17.72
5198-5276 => 30.52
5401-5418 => 36.55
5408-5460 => 33.84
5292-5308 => 39.54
